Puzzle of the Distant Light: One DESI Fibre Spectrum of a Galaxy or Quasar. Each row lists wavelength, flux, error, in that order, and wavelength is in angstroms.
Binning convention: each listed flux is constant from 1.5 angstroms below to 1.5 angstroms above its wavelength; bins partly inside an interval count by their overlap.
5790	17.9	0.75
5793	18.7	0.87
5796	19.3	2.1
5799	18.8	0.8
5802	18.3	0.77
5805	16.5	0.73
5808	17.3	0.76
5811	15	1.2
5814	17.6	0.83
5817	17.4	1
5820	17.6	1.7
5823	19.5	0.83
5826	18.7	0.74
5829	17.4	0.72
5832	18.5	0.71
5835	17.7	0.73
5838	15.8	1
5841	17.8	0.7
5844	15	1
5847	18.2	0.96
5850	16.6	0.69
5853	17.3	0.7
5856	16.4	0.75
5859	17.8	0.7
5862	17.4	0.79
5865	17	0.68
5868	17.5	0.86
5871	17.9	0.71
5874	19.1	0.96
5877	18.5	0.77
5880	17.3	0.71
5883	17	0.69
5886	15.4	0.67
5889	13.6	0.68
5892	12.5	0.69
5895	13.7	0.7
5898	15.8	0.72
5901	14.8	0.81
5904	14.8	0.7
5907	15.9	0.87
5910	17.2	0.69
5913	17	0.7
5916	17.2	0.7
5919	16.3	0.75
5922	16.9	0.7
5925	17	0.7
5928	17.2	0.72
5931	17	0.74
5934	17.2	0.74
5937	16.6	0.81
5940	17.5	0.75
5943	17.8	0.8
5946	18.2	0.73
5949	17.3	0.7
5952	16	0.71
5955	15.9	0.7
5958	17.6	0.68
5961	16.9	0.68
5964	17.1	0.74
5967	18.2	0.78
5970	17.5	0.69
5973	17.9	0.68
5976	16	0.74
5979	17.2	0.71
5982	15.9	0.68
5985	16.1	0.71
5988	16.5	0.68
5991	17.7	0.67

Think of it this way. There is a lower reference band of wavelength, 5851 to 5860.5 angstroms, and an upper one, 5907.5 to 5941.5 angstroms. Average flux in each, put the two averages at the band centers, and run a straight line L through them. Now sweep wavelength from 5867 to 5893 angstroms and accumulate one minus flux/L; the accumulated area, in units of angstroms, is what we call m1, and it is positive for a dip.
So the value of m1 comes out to 0.7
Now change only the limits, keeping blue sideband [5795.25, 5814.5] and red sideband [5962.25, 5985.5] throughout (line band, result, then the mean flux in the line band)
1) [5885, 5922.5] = 3.9 angstroms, 15.4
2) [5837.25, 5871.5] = 0.6 angstroms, 17.1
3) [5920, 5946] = -0.1 angstroms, 17.2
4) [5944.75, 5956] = 0.1 angstroms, 16.9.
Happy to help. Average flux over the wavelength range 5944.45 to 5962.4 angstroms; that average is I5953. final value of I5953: 17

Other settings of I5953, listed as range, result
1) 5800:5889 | 17.3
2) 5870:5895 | 16.2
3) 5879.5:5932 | 15.9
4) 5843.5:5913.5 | 16.4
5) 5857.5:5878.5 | 17.9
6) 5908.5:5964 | 17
